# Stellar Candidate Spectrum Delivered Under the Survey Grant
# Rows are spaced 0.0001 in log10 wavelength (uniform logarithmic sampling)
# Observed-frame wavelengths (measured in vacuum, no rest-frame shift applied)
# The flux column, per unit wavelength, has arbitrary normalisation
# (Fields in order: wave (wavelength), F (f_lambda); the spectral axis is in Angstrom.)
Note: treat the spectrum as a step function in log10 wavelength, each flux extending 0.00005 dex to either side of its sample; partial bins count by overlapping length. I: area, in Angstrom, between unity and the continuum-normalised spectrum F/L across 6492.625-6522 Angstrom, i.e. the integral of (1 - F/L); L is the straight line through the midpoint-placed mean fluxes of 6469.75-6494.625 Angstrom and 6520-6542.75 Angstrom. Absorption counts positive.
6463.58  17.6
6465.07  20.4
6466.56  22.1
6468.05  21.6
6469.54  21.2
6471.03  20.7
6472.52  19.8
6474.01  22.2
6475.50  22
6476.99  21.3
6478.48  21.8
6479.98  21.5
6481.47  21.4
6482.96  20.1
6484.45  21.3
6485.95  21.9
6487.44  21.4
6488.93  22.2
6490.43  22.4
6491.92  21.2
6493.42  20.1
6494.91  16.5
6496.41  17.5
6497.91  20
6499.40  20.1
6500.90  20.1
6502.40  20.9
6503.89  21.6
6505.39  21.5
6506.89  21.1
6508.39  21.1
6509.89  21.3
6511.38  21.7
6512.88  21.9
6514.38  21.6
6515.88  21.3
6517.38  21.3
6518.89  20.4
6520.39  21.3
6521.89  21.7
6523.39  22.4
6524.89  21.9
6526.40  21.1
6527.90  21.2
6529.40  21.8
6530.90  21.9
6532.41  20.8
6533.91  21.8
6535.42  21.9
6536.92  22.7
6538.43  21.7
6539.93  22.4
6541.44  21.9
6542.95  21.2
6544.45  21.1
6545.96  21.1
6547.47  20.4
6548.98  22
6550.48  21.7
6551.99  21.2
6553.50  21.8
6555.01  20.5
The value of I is 1.2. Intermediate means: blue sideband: 21.2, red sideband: 21.8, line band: 20.6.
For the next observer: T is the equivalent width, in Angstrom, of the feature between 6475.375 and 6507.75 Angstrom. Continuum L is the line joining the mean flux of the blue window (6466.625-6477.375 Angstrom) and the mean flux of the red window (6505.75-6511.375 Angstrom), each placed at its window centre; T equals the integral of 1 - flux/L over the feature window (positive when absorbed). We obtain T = 0.8 Angstrom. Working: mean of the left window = 21.3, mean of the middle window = 20.8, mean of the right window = 21.3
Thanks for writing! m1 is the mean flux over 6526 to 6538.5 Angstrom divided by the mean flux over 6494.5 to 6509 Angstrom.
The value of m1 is 1.08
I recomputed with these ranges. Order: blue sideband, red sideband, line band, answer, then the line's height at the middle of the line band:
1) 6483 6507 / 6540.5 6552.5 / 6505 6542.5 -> -1.0 Angstrom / 21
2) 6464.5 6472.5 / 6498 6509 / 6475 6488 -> -0.2 Angstrom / 21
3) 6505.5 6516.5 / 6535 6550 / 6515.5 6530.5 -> 0.0 Angstrom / 21.5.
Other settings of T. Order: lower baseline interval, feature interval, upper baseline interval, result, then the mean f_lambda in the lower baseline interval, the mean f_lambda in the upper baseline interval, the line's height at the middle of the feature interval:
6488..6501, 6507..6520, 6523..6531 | -0.2 Angstrom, 20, 21.7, 21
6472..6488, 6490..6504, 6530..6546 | 1.0 Angstrom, 21.4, 21.7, 21.5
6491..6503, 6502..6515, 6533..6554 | -0.9 Angstrom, 19.6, 21.6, 20.1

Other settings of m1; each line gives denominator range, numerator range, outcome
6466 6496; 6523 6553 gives 1.02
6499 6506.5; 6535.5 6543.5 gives 1.05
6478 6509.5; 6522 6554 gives 1.04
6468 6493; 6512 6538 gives 1.01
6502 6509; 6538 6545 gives 1.02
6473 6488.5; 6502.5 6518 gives 1.00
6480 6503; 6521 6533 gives 1.05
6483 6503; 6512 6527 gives 1.05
